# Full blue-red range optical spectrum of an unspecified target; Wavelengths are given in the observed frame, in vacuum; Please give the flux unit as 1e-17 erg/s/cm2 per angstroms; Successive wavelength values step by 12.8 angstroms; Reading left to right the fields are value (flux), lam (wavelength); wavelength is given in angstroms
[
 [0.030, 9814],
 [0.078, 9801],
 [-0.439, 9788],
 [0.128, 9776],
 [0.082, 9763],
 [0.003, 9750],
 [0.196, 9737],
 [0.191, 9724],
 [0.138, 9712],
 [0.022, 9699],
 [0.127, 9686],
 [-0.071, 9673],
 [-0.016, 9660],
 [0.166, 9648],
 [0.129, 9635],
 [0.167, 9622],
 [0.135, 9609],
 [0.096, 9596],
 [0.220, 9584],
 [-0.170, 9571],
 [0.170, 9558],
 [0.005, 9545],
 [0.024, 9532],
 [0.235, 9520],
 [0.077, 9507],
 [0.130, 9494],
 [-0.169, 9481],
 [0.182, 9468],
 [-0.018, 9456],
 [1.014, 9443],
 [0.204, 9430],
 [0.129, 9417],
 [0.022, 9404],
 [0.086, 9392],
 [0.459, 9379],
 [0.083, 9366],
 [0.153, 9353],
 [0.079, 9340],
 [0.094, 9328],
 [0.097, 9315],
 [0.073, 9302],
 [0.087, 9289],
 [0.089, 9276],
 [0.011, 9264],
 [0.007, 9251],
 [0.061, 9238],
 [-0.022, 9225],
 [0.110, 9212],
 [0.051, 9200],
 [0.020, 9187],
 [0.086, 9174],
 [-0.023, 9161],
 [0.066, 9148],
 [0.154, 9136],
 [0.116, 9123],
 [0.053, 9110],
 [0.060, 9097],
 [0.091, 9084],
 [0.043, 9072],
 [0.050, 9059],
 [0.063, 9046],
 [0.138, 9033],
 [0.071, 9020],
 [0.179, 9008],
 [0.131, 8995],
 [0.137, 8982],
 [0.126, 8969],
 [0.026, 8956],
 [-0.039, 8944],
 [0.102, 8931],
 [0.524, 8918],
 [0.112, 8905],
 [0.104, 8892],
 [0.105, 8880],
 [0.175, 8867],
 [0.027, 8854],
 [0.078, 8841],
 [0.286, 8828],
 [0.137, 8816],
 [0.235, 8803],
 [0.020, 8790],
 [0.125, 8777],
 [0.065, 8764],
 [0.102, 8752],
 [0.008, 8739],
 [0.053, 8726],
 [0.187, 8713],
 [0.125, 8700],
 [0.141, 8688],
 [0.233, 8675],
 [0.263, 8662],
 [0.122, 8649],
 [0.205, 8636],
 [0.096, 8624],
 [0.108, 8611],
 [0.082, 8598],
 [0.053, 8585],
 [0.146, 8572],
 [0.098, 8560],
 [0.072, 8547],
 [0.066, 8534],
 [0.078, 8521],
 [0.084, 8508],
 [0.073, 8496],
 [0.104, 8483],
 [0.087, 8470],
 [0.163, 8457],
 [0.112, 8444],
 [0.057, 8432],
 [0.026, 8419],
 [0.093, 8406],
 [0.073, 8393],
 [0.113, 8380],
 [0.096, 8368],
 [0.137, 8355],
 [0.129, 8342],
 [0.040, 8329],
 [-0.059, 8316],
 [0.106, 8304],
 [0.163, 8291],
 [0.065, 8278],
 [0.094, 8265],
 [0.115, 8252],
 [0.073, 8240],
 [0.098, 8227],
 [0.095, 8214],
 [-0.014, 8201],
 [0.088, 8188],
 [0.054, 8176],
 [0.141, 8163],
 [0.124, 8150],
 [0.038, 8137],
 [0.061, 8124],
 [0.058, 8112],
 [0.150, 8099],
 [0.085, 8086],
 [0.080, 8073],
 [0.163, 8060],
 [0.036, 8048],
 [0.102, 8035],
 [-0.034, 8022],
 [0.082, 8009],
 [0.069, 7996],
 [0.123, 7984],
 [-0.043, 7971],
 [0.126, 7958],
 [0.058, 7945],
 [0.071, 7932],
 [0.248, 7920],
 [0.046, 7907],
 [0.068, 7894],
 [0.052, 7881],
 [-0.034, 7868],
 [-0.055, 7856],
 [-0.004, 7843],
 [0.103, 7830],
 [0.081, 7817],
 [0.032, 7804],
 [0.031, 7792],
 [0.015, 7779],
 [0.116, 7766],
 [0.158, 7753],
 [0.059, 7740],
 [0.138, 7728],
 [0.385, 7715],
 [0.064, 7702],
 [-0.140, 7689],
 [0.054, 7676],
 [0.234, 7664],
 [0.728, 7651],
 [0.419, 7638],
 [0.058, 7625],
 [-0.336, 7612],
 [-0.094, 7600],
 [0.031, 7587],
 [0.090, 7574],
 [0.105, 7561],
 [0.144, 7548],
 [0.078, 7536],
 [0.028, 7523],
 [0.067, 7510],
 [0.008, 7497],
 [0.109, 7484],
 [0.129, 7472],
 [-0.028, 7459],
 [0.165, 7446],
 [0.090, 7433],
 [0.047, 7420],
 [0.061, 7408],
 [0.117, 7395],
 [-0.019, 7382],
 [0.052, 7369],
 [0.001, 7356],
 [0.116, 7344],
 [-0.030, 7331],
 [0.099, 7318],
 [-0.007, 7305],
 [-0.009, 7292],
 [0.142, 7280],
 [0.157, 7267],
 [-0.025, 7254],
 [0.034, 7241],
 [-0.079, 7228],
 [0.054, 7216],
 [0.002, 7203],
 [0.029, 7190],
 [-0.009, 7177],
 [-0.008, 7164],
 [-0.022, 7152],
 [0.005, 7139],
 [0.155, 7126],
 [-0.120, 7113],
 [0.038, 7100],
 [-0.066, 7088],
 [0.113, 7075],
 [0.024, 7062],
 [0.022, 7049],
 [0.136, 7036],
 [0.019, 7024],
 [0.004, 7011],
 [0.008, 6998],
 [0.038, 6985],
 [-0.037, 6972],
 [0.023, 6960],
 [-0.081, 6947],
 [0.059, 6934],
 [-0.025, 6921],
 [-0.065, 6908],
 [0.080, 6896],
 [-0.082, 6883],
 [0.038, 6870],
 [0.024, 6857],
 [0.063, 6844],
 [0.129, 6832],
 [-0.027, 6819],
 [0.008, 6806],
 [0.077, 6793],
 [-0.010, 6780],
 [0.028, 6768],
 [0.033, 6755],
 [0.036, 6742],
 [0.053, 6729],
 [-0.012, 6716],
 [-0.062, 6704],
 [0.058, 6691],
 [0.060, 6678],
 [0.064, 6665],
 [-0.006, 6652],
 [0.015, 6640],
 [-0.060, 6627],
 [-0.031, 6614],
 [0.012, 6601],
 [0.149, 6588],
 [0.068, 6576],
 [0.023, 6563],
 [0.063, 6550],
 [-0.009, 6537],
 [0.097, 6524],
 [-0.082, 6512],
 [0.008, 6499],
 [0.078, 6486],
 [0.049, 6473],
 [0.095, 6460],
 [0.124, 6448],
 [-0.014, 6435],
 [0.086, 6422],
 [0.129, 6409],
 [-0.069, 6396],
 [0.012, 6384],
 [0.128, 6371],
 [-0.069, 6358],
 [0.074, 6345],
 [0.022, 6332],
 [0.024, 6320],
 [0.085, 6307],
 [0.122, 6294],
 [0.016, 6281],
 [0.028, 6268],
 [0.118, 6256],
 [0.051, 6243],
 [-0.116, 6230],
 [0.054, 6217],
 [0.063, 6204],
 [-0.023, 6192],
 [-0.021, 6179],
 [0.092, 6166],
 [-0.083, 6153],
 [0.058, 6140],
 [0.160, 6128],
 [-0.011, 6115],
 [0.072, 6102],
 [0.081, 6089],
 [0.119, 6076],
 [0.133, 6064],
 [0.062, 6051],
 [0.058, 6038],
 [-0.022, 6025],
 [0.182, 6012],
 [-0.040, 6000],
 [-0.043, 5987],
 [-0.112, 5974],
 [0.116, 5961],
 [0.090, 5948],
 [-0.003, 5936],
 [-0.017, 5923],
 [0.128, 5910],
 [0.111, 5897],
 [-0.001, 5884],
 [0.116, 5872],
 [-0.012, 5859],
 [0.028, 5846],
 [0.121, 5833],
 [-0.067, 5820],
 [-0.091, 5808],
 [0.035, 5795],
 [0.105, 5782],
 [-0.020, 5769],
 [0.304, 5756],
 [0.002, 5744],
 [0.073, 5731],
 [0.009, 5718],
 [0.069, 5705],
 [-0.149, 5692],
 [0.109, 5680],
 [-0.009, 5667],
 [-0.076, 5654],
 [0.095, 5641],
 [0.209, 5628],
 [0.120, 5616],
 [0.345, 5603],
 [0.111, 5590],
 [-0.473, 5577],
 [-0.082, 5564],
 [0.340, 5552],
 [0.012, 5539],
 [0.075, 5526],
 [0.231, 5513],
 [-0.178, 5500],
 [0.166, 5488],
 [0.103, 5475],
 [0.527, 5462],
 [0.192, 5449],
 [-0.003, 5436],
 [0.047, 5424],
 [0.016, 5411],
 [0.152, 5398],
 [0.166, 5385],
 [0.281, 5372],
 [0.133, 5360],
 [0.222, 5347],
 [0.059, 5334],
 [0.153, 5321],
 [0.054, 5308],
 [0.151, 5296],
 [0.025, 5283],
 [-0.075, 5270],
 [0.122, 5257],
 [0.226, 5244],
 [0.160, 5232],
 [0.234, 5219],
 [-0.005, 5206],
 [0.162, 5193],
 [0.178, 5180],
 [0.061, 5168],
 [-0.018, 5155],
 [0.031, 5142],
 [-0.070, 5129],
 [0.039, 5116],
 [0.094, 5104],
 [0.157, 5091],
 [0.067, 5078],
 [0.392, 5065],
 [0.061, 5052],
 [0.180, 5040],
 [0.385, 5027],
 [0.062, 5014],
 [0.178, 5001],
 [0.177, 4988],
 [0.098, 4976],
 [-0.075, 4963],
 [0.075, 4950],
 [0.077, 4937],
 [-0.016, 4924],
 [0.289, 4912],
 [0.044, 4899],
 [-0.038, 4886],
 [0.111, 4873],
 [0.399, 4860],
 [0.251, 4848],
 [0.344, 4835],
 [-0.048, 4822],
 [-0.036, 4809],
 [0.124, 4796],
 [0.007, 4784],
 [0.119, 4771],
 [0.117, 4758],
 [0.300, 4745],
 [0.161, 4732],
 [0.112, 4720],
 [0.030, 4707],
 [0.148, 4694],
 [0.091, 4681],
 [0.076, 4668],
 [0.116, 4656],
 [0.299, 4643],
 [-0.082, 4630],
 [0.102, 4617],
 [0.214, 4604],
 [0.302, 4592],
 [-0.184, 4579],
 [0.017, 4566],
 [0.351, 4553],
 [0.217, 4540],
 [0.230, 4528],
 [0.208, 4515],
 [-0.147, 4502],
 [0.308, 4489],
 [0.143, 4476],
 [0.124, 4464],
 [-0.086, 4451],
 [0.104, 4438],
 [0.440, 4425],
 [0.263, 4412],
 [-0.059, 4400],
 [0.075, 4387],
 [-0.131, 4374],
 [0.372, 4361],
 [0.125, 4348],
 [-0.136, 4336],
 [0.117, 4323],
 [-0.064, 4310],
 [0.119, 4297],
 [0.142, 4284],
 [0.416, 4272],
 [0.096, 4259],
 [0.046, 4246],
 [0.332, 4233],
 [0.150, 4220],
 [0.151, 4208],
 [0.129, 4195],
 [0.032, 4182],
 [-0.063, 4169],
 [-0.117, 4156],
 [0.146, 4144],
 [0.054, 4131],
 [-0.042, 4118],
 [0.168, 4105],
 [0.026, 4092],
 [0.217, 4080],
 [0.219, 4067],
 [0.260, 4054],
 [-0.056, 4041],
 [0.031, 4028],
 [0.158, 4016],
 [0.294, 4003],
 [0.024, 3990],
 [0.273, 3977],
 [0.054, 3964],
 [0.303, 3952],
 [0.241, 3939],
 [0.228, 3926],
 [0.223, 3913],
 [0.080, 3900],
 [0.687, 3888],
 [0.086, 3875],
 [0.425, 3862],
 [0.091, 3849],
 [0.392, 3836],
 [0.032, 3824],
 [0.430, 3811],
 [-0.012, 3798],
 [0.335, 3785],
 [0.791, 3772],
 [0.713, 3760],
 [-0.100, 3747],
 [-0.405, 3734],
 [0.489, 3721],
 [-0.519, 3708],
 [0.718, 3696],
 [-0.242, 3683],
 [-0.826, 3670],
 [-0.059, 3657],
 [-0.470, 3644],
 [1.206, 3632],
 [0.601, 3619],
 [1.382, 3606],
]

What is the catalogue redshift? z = 1.05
